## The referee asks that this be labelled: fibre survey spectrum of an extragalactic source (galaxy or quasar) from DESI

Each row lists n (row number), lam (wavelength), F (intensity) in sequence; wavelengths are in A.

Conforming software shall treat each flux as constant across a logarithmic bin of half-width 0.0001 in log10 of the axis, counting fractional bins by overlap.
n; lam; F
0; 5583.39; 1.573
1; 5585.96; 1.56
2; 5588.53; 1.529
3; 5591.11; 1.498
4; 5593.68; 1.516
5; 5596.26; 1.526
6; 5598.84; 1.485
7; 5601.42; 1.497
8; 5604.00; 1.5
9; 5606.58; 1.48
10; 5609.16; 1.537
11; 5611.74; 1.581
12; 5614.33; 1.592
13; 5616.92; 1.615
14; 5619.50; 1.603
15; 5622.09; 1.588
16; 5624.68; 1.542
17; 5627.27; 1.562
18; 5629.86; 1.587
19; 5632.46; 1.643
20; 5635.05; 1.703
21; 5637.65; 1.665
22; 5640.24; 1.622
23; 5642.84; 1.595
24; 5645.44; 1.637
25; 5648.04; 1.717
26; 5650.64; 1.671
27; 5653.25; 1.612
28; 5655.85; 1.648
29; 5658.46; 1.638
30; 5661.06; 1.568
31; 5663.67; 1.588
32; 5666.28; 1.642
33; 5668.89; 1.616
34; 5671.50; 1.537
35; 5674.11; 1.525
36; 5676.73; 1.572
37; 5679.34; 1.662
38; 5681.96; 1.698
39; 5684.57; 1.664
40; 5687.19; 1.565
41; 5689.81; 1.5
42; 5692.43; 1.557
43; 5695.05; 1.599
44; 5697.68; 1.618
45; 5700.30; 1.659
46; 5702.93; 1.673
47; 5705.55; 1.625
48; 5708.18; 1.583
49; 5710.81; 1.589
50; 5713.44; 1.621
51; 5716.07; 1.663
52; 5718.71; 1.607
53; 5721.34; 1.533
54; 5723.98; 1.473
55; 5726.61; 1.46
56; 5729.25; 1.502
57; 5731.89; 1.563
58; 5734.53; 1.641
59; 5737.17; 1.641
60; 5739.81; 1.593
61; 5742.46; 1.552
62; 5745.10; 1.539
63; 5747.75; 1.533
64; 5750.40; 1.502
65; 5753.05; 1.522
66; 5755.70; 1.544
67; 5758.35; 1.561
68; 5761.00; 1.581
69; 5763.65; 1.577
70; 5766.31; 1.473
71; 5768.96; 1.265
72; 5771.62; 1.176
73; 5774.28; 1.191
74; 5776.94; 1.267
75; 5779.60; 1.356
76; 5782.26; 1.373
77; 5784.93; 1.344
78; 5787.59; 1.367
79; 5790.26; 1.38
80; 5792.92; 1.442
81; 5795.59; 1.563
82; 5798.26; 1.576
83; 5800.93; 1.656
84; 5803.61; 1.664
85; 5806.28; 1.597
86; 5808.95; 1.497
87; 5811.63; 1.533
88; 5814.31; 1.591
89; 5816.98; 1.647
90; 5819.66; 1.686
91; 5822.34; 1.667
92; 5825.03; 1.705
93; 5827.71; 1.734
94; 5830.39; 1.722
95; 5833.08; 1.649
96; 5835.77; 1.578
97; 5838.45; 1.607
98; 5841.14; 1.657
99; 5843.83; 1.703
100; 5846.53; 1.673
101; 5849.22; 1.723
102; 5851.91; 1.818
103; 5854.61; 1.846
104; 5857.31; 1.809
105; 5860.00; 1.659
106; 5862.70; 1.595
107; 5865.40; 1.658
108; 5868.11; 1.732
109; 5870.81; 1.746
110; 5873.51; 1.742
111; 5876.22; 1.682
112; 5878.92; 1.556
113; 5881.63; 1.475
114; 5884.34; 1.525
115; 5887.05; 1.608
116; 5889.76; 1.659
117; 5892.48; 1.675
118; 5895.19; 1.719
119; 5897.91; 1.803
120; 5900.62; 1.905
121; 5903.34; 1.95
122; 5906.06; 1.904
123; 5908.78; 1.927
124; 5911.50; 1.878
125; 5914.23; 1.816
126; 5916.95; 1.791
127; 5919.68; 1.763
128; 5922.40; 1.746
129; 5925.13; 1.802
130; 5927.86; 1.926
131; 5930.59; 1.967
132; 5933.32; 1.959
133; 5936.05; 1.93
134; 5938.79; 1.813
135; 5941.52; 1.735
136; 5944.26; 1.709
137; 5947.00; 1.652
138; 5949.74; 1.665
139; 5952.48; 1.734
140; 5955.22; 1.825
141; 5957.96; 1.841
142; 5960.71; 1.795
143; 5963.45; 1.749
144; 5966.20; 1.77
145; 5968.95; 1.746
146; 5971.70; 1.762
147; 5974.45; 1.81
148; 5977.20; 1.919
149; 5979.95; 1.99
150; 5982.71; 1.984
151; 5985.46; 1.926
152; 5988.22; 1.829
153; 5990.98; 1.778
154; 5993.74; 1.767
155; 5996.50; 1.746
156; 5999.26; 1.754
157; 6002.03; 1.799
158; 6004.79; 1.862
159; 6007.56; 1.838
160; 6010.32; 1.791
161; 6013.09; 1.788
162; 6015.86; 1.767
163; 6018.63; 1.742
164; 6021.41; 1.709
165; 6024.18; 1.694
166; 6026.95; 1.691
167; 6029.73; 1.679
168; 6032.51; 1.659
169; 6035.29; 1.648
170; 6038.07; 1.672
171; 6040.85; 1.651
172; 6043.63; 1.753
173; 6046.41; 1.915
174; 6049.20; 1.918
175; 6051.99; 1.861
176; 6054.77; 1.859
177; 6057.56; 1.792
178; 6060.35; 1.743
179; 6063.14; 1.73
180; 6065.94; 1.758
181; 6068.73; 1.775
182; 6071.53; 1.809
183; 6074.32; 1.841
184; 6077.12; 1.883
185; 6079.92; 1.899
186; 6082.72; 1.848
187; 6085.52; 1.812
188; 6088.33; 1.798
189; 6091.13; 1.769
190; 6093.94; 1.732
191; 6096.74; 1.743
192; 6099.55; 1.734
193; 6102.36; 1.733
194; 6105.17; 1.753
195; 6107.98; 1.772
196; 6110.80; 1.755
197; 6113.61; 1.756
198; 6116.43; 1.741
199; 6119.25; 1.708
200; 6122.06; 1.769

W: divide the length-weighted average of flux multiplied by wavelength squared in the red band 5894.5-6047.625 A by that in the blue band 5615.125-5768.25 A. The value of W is 1.2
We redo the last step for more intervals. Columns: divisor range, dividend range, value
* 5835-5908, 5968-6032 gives 1.10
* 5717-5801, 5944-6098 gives 1.32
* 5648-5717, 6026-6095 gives 1.26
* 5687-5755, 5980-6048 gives 1.25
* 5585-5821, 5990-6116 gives 1.29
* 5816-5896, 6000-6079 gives 1.13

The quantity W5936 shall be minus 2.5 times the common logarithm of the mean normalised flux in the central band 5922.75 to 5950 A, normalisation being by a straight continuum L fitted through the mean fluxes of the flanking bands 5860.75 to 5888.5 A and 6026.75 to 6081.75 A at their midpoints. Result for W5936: -0.08 mag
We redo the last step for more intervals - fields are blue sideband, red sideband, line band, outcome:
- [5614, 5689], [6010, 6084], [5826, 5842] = 0.019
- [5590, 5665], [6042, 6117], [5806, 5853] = 0.016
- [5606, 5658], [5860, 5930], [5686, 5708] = 0.031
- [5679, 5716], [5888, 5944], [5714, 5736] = 0.057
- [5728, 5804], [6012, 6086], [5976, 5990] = -0.132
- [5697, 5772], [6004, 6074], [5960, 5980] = -0.056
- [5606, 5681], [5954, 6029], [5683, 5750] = 0.044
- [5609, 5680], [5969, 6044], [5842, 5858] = -0.032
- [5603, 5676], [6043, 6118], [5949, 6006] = -0.039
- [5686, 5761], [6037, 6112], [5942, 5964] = -0.020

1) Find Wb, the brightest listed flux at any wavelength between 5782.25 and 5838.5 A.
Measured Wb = 1.734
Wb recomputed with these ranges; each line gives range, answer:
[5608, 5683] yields 1.717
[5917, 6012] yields 1.99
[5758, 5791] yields 1.581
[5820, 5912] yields 1.95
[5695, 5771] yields 1.673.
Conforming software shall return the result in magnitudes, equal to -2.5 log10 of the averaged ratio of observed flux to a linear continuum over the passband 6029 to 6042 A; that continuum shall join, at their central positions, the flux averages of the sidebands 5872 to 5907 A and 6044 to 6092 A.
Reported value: 0.09 mag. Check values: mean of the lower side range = 1.71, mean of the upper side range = 1.82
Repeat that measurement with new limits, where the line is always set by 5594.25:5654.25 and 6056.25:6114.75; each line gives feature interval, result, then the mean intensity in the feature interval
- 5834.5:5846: 0.03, 1.64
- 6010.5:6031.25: 0.02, 1.73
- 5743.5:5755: 0.08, 1.53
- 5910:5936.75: -0.09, 1.86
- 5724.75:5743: 0.05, 1.56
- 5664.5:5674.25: 0.01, 1.59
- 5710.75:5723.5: 0.02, 1.59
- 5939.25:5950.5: 0.01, 1.7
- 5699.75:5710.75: 0.00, 1.63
